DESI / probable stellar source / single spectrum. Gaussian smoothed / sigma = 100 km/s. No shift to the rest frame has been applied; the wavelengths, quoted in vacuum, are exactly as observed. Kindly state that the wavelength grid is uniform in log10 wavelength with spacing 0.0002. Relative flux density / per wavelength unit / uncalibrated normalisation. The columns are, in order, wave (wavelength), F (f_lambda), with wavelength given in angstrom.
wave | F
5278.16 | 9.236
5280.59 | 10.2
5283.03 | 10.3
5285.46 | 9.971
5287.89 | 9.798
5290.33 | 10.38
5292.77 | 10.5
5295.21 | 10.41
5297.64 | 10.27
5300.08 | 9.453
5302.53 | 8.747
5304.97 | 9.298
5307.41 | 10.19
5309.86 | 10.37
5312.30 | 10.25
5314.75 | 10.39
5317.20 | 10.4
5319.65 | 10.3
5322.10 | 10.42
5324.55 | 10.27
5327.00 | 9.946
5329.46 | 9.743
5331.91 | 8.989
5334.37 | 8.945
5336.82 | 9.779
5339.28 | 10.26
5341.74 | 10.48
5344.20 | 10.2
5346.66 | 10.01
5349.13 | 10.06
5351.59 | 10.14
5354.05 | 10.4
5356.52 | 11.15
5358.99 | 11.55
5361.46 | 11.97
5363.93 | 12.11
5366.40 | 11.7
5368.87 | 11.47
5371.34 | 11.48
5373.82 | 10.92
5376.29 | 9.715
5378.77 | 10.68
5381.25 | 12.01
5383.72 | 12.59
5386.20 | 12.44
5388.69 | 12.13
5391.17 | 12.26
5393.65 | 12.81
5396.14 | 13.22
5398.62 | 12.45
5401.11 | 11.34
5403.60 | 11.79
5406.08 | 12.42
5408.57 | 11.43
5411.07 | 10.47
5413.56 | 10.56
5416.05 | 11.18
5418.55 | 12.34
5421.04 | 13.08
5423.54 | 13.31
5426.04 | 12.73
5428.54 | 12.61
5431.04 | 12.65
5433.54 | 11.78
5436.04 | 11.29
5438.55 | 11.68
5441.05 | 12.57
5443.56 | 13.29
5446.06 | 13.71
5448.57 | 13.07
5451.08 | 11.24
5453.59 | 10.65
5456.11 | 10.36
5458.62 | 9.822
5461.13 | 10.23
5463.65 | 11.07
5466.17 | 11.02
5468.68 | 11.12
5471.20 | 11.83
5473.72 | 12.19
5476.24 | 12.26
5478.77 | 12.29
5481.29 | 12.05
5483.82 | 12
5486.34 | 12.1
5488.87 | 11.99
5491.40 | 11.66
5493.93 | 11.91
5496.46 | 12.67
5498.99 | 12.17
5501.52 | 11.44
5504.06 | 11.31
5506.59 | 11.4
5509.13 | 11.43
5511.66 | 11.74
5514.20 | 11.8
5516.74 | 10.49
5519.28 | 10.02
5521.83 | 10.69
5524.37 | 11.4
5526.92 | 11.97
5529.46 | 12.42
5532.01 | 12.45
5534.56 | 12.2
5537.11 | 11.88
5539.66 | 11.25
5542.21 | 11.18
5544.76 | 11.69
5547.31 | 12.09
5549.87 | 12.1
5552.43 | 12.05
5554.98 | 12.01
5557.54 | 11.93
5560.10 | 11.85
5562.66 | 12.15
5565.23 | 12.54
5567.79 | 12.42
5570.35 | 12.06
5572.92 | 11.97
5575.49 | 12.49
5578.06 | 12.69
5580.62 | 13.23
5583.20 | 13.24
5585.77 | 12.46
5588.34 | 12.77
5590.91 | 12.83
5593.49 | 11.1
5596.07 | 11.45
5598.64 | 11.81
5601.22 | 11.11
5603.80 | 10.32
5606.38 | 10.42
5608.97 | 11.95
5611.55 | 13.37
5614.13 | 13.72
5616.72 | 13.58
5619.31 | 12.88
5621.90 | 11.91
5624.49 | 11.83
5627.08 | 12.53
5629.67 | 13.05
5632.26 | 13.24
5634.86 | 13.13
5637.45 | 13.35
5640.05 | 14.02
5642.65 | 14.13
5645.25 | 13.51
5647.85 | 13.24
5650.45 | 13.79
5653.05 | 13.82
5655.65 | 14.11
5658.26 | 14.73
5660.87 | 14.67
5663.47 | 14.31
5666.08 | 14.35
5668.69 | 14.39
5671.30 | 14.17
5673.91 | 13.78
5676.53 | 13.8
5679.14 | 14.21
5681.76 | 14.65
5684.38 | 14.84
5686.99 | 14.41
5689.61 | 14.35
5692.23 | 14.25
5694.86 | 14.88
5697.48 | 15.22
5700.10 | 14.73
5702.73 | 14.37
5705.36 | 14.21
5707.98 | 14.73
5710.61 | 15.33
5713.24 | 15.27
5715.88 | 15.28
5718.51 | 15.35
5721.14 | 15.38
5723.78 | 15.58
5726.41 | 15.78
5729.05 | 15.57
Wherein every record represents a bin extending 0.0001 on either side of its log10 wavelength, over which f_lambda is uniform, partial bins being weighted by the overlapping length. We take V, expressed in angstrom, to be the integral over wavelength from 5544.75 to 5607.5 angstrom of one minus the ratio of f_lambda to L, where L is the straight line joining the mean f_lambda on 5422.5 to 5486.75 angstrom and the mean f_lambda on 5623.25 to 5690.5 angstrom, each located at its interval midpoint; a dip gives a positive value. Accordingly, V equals 4.9 angstrom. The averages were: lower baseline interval 11.9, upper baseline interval 13.9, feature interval 12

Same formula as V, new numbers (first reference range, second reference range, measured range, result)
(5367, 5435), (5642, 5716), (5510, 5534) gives 2.8 angstrom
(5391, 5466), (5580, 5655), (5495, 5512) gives 0.7 angstrom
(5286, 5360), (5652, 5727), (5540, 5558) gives 1.5 angstrom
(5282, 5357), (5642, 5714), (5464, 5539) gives 3.2 angstrom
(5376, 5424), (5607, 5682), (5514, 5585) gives 5.4 angstrom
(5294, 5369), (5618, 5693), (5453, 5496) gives 1.3 angstrom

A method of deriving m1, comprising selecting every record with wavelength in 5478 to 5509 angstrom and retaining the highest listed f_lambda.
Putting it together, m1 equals 12.67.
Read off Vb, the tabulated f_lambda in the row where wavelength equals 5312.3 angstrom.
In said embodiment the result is 10.25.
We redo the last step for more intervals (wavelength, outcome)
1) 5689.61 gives 14.35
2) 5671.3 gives 14.17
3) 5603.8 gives 10.32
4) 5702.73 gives 14.37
